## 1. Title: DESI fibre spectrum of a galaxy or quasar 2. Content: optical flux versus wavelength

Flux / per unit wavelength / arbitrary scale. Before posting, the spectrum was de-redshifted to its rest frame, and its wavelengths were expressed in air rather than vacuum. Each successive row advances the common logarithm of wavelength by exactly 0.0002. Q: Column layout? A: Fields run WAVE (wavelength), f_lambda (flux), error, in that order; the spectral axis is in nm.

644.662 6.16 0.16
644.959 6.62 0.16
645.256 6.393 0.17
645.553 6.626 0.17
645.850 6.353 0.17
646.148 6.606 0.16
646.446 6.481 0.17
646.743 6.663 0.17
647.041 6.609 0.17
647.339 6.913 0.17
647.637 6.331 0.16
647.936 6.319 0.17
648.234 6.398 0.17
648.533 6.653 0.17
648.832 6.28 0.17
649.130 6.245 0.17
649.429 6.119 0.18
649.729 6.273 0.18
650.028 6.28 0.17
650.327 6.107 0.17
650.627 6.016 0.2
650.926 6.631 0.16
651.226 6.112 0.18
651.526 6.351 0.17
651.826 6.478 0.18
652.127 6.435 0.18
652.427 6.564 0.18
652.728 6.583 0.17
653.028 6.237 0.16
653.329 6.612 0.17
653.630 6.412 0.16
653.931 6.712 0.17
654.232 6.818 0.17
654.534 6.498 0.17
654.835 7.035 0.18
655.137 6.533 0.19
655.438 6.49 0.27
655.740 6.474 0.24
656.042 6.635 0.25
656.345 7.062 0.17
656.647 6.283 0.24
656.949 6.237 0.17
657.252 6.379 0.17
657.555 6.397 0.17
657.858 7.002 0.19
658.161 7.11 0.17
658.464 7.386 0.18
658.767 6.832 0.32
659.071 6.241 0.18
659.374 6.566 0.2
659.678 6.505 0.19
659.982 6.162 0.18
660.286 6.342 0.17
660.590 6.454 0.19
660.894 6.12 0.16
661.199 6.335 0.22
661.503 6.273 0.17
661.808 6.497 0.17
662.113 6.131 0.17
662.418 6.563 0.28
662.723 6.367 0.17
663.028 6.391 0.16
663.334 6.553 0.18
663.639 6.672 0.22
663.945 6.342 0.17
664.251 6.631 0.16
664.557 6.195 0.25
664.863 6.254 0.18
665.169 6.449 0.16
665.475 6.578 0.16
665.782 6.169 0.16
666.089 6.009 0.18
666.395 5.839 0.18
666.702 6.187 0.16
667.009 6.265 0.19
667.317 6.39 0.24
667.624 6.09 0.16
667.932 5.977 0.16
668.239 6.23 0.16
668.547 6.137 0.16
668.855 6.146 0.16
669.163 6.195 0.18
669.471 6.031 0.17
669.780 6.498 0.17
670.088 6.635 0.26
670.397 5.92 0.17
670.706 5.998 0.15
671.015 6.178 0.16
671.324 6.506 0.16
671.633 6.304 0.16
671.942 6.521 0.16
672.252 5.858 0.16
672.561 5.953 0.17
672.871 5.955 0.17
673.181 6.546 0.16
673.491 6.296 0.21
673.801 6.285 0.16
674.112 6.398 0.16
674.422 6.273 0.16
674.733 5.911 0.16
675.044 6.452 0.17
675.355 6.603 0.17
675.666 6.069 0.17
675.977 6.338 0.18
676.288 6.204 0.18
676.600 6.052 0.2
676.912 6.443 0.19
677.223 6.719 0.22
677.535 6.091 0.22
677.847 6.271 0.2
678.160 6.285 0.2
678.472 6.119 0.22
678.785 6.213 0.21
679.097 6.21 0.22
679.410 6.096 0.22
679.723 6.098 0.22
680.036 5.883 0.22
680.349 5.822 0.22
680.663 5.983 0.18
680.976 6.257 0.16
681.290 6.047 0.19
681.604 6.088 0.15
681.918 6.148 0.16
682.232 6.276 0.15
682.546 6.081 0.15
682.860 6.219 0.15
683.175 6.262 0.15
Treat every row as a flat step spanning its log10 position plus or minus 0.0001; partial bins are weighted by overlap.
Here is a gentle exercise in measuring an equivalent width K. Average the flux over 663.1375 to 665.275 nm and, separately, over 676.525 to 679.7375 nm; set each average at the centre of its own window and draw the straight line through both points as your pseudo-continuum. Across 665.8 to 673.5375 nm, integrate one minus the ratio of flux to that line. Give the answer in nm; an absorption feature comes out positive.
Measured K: 0.22 nm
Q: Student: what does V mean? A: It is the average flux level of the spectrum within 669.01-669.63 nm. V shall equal 6.11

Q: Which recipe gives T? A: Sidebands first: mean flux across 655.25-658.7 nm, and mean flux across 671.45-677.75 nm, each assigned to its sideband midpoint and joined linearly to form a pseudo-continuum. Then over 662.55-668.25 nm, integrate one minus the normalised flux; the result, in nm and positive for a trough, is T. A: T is 0.16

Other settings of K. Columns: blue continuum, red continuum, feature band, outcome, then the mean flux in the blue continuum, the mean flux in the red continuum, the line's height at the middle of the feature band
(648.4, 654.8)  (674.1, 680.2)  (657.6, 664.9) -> -0.177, 6.41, 6.23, 6.34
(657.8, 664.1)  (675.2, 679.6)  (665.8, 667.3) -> 0.073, 6.51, 6.26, 6.43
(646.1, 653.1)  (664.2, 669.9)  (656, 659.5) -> -0.202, 6.4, 6.22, 6.32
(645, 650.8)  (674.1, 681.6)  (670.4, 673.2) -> 0.031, 6.41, 6.2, 6.24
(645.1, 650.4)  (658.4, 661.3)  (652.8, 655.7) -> -0.062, 6.43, 6.47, 6.45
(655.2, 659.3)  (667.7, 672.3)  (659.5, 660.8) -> 0.039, 6.65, 6.21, 6.55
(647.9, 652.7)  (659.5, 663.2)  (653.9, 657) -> -0.139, 6.34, 6.35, 6.34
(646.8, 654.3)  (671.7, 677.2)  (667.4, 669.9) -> 0.052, 6.42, 6.26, 6.3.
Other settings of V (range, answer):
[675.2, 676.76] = 6.25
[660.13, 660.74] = 6.4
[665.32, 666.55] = 6.15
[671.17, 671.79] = 6.41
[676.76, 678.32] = 6.36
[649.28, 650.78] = 6.16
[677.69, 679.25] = 6.22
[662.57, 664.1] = 6.46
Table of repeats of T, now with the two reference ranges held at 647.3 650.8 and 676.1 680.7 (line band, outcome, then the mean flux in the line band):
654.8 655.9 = -0.05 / 6.59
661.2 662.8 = -0.03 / 6.36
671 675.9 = -0.05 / 6.26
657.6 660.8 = -0.19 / 6.64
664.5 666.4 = 0.00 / 6.25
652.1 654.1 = -0.07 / 6.52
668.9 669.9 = 0.00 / 6.22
